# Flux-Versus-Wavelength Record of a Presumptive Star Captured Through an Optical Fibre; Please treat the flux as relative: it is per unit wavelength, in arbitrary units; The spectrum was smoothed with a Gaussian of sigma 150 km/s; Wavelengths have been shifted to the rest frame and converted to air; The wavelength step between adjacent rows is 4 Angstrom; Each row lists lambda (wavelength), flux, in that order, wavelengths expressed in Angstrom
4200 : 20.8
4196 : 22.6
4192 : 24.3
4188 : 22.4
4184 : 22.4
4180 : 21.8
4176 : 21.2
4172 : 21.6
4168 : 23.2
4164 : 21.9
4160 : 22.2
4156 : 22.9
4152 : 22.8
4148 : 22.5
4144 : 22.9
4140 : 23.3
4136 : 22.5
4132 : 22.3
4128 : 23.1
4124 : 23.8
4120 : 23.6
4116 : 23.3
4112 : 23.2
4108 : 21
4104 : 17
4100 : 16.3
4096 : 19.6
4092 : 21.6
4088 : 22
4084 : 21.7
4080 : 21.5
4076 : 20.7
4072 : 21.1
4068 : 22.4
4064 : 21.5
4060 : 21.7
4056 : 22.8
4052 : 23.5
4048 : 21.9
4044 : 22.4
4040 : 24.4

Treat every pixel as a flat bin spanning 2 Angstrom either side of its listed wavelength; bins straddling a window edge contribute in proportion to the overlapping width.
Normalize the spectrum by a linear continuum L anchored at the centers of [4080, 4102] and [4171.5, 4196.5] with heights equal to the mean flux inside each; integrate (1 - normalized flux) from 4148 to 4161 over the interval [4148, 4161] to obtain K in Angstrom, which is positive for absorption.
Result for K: -0.6 Angstrom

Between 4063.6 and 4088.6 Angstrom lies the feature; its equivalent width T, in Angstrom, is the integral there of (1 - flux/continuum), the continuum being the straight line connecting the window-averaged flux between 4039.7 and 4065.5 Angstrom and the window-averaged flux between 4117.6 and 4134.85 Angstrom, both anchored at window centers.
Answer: 1.3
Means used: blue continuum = 22.5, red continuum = 23.2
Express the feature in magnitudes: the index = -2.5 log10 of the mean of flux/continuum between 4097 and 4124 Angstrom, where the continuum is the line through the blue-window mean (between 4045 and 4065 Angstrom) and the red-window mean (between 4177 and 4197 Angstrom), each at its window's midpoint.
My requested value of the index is 0.08 mag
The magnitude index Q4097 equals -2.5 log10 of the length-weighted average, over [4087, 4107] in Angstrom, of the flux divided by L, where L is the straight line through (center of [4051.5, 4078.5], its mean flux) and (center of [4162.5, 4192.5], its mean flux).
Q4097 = 0.144 mag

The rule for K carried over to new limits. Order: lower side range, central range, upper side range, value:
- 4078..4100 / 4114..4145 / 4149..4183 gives -2.23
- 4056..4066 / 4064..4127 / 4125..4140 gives 2.87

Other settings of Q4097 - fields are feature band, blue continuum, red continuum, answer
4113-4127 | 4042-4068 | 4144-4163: -0.05 mag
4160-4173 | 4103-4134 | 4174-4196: 0.01 mag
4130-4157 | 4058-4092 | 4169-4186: -0.05 mag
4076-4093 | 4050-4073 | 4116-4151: 0.04 mag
